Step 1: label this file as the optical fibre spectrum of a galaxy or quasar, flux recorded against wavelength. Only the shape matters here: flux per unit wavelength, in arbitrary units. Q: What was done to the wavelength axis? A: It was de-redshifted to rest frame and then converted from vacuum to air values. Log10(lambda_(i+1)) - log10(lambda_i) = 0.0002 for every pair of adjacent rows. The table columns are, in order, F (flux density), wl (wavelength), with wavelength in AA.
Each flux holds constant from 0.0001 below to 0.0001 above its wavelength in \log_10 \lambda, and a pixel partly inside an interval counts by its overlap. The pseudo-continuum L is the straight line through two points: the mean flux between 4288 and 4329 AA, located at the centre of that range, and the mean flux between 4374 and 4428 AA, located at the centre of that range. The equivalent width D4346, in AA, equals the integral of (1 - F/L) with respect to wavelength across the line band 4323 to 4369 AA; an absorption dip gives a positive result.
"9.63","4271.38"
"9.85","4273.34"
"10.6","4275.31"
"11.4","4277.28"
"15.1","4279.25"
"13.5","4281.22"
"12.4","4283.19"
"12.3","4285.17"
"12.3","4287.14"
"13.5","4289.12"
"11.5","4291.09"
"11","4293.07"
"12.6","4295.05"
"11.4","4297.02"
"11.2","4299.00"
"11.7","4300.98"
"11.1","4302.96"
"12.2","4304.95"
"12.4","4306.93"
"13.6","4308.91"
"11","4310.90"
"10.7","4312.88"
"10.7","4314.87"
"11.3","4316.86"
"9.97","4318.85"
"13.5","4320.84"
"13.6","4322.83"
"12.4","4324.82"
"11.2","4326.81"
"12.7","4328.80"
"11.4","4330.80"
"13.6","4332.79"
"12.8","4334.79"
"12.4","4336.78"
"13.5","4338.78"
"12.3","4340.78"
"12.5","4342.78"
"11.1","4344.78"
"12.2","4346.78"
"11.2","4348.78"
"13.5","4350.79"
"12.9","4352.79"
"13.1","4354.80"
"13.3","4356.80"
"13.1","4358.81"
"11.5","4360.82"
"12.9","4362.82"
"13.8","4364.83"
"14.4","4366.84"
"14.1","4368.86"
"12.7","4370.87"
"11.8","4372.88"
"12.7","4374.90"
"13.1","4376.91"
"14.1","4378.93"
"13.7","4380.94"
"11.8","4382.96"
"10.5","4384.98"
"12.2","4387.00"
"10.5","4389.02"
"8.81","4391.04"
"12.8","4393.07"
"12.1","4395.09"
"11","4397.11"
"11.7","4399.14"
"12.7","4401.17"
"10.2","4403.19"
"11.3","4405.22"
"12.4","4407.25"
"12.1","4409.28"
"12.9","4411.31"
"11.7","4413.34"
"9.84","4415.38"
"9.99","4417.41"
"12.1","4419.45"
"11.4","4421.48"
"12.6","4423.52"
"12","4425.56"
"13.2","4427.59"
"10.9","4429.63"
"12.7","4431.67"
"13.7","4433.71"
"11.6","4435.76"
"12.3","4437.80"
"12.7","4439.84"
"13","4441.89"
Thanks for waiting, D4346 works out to -3.3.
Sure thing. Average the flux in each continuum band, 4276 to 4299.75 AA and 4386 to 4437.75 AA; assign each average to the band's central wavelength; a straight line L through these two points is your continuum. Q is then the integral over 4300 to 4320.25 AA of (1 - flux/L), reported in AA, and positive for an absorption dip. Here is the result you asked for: 1.2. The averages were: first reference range 12.3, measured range 11.5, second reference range 11.7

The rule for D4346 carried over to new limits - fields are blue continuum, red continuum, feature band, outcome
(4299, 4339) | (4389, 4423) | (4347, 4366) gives -1.66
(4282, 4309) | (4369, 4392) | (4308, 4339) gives -0.14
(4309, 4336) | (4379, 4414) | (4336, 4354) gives -0.76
